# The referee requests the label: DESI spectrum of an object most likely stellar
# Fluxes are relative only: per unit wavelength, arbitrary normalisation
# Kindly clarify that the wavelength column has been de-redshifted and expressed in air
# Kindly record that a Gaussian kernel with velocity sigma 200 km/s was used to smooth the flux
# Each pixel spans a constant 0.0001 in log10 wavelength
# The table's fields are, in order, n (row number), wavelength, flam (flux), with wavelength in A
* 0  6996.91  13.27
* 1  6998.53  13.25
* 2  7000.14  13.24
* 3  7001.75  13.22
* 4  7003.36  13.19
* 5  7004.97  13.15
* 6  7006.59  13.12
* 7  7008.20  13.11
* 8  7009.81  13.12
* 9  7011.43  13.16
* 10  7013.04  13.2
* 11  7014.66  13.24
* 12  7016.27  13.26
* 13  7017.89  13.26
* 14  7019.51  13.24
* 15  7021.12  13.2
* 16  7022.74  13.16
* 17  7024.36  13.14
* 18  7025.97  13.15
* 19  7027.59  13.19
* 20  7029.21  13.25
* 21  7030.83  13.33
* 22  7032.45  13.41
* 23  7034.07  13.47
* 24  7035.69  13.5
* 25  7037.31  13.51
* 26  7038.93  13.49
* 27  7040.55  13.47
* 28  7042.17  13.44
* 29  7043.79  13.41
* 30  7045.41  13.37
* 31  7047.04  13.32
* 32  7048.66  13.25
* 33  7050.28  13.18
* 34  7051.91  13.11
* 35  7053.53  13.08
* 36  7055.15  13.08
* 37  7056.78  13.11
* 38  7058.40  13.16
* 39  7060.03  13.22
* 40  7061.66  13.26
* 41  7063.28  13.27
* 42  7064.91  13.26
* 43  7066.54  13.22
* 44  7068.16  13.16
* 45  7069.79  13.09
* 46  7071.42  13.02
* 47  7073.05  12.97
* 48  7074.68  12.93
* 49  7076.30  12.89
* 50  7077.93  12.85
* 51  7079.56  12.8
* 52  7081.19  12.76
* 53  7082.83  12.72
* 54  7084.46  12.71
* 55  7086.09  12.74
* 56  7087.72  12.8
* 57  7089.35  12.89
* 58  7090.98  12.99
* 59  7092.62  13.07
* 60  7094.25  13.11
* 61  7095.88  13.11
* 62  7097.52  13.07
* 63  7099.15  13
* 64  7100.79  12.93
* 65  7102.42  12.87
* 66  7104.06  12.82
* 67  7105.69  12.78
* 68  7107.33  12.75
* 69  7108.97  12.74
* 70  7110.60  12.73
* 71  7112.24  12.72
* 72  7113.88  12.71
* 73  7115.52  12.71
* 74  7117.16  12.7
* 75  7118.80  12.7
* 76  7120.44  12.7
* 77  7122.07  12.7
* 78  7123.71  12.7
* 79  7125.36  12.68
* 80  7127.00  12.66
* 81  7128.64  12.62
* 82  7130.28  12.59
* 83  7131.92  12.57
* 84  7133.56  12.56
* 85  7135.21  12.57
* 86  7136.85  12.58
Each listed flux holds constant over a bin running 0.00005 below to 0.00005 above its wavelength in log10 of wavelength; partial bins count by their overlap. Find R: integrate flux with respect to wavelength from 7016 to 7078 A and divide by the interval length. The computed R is 13.2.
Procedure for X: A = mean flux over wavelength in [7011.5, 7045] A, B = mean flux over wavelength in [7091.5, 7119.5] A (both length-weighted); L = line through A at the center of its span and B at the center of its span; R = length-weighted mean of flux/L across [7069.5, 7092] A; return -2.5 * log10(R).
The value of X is 0.01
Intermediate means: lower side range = 13.3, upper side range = 12.9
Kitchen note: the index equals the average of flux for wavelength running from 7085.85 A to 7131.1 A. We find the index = 12.8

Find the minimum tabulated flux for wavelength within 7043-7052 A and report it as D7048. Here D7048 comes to 13.11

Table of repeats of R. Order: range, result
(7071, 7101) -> 12.9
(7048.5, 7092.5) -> 13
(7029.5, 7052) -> 13.4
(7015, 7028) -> 13.2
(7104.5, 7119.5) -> 12.7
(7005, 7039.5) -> 13.3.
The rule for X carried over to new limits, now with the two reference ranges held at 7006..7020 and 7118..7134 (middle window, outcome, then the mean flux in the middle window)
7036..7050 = -0.03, 13.4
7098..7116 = 0.00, 12.8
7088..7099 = -0.02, 13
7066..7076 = -0.01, 13.1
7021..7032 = -0.01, 13.2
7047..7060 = -0.01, 13.2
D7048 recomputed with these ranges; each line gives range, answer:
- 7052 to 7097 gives 12.71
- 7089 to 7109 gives 12.74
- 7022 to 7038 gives 13.14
